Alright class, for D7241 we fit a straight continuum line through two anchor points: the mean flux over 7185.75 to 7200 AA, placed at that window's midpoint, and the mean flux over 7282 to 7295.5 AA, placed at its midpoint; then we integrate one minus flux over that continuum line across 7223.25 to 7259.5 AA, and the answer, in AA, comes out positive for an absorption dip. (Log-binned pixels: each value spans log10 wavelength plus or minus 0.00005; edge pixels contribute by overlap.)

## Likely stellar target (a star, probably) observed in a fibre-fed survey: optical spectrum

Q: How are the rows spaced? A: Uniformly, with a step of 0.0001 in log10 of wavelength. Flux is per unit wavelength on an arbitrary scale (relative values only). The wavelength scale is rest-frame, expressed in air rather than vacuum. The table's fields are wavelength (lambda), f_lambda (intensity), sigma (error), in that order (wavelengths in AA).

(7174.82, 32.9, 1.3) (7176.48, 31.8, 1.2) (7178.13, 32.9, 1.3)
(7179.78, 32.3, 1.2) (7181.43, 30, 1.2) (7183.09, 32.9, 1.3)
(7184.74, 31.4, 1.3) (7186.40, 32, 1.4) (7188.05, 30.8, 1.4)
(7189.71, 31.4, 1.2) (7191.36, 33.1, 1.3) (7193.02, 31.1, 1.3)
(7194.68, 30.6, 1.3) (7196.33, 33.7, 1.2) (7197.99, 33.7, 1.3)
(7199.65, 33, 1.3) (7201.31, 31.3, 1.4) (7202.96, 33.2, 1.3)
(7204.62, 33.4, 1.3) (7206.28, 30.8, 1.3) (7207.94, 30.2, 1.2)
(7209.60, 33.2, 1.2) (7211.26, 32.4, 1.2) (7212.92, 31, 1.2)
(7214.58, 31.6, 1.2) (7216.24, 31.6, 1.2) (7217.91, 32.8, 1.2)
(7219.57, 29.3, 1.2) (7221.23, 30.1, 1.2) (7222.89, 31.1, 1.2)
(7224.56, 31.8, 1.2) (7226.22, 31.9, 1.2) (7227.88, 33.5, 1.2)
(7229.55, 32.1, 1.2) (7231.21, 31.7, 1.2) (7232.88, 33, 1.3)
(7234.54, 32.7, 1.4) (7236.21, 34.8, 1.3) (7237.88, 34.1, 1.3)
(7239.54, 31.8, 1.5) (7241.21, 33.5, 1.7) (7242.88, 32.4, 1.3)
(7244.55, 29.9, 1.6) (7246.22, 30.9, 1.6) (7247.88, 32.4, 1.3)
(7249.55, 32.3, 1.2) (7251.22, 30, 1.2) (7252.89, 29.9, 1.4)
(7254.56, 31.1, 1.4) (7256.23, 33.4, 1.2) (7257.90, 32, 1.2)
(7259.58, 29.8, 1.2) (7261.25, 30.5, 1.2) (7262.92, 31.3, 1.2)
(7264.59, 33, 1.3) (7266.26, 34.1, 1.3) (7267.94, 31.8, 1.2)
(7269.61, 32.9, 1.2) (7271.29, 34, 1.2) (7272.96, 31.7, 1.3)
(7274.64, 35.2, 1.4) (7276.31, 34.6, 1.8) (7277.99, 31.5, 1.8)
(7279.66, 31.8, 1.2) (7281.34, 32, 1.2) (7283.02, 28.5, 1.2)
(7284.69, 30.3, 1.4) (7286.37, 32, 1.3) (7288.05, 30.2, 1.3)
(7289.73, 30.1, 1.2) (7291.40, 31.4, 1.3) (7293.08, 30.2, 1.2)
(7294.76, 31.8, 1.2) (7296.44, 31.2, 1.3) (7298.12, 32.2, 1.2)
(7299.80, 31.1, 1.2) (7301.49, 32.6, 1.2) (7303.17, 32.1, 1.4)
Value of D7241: -0.9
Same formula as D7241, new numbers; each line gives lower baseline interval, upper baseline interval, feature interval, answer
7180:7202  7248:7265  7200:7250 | -0.7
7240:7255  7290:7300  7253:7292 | -0.6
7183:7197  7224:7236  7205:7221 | 0.4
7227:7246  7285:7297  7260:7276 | -0.5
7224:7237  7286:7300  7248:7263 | 0.4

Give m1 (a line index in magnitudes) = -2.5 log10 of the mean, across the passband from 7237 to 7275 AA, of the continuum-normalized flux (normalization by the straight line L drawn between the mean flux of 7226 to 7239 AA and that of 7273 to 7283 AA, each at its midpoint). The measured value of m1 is 0.02 mag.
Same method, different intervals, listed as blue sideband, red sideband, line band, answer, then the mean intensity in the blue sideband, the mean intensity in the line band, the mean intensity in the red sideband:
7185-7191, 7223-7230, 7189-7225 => 0.001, 31.5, 31.8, 32.2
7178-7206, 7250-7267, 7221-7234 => -0.007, 32.1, 32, 31.5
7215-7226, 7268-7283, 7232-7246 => -0.034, 31.2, 32.7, 32.7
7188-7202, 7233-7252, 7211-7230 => 0.022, 32.1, 31.6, 32.3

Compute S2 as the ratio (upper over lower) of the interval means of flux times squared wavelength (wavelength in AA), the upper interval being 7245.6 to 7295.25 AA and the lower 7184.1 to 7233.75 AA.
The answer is 1.01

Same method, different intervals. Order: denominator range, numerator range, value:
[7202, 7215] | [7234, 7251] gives 1.02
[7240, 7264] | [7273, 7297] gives 1.01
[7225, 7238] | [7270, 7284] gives 1.00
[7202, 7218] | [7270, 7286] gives 1.03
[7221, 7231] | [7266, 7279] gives 1.05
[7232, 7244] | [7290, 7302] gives 0.96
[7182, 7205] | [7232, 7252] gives 1.02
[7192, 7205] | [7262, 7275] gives 1.03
